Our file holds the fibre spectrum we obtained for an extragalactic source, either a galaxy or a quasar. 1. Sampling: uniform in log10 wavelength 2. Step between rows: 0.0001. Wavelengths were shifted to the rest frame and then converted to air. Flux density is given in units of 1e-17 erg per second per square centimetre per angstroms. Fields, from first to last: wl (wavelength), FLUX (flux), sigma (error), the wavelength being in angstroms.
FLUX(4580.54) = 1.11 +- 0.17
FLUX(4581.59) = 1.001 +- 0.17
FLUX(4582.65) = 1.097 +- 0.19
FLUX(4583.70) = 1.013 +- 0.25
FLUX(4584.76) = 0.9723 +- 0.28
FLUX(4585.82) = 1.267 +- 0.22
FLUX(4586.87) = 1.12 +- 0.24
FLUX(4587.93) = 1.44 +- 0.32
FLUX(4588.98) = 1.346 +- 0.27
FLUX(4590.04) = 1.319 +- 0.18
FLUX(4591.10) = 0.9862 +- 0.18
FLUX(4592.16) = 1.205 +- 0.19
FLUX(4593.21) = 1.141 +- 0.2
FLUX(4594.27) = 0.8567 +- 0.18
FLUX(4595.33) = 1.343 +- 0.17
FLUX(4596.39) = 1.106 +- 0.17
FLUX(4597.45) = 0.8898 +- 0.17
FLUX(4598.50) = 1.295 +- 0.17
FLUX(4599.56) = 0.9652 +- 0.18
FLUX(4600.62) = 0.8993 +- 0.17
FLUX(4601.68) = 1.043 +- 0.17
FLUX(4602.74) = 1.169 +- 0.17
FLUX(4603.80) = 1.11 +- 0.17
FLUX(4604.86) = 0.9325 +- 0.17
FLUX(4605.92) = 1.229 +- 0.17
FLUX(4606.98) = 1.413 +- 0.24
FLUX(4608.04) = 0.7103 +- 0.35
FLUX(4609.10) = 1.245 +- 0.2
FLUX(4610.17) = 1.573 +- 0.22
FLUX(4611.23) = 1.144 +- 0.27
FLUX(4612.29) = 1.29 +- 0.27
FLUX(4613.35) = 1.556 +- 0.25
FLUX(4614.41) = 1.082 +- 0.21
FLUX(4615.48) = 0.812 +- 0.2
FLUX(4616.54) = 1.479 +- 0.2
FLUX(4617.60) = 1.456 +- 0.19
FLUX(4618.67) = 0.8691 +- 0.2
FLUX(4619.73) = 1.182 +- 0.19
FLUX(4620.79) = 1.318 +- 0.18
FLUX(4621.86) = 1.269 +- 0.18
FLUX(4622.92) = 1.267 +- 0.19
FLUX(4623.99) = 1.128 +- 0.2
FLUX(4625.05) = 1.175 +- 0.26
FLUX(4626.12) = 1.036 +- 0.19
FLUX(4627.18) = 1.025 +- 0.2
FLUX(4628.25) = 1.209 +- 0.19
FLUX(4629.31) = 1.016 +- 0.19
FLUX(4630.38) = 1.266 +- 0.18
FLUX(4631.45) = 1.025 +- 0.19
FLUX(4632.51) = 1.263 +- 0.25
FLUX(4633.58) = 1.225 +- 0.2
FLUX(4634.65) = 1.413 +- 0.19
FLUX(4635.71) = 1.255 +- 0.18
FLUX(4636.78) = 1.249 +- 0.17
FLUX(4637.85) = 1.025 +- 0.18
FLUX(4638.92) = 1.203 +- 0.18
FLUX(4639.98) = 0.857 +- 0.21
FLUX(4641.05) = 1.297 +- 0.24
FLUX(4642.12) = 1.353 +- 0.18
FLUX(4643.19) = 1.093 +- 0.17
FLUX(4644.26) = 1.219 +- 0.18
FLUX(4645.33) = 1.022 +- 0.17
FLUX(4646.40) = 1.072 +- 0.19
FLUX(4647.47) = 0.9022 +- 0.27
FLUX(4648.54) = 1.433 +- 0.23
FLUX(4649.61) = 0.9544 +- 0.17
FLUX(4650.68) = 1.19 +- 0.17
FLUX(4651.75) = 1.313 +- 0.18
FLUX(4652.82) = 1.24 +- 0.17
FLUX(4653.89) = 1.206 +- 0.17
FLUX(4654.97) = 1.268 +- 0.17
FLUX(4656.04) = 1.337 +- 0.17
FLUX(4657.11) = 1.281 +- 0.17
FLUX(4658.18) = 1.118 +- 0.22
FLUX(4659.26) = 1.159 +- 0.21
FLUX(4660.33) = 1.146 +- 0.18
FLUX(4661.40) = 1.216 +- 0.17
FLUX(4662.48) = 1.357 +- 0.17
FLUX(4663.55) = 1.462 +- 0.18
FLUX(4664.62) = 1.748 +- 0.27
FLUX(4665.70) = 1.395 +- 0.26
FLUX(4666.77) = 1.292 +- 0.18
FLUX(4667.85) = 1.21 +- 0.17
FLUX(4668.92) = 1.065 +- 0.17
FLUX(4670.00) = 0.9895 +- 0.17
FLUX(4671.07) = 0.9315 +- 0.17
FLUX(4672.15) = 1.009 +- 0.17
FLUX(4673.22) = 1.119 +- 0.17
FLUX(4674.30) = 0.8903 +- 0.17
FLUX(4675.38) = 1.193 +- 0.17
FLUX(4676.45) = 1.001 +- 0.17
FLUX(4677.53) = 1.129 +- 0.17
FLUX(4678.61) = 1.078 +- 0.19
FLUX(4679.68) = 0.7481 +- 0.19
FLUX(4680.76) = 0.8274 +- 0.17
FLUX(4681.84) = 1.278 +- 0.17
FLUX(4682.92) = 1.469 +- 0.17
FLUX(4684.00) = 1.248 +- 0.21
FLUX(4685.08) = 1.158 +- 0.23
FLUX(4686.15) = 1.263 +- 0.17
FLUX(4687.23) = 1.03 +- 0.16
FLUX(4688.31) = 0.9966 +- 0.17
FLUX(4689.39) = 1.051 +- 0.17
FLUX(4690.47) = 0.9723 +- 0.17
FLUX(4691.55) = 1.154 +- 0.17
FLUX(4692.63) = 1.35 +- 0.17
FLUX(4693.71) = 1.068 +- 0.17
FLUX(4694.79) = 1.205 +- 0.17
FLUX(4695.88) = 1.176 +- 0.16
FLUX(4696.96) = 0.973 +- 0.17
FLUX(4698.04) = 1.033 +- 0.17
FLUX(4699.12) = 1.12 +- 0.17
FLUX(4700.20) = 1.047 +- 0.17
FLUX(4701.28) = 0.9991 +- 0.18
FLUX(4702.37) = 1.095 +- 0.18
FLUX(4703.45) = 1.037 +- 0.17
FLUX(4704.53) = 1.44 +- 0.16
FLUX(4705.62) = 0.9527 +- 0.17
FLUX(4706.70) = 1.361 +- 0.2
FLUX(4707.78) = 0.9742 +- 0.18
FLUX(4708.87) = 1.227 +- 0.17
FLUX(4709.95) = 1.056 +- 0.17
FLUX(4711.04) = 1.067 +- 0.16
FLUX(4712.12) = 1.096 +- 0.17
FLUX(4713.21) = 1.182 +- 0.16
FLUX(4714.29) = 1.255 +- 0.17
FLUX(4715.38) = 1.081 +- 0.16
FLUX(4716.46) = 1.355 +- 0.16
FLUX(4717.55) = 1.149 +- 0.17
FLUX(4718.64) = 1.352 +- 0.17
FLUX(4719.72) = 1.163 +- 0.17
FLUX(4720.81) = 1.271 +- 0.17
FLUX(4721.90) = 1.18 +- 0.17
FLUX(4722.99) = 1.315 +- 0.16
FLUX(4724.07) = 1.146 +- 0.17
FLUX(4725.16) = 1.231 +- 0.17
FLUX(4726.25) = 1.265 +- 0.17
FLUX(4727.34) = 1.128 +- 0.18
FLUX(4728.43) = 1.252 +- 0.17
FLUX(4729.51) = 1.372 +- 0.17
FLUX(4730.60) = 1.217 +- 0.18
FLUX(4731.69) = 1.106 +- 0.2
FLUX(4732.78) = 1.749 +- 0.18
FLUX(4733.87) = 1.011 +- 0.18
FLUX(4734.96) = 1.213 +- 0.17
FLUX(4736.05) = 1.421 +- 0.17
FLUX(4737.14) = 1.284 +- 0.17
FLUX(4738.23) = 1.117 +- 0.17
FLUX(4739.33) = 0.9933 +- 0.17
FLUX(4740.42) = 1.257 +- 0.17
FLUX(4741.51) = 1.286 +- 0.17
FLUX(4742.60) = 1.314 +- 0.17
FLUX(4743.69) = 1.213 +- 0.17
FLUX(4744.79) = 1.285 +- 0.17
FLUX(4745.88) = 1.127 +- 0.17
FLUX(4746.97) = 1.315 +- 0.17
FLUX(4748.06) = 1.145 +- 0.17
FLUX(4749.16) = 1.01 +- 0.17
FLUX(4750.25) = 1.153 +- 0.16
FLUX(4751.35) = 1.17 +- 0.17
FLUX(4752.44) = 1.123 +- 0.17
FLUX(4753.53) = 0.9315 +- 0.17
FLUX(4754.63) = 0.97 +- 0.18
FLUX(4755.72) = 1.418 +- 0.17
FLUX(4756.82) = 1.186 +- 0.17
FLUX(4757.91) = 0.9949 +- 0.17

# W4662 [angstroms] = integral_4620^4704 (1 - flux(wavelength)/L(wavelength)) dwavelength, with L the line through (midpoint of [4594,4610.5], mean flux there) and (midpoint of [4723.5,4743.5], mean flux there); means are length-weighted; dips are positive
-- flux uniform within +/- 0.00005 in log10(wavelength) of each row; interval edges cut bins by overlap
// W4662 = 0.9 angstroms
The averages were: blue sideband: 1.11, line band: 1.16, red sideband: 1.24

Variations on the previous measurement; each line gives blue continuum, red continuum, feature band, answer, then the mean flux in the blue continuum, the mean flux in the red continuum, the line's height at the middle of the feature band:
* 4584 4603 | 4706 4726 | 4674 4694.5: 1.2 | 1.13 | 1.19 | 1.18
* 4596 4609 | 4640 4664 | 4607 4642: -1.9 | 1.07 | 1.2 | 1.13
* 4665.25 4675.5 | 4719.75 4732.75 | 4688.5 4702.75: 0.9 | 1.1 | 1.24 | 1.17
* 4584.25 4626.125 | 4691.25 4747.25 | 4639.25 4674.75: -0.2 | 1.17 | 1.19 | 1.18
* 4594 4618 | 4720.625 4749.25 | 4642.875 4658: 0.0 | 1.16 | 1.23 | 1.18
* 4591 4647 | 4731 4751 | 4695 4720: 1.3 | 1.16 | 1.22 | 1.2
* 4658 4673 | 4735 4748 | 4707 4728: 0.7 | 1.22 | 1.23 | 1.23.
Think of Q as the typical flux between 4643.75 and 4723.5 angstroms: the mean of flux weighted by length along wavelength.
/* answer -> 1.16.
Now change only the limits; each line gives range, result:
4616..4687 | 1.18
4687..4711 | 1.11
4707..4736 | 1.21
